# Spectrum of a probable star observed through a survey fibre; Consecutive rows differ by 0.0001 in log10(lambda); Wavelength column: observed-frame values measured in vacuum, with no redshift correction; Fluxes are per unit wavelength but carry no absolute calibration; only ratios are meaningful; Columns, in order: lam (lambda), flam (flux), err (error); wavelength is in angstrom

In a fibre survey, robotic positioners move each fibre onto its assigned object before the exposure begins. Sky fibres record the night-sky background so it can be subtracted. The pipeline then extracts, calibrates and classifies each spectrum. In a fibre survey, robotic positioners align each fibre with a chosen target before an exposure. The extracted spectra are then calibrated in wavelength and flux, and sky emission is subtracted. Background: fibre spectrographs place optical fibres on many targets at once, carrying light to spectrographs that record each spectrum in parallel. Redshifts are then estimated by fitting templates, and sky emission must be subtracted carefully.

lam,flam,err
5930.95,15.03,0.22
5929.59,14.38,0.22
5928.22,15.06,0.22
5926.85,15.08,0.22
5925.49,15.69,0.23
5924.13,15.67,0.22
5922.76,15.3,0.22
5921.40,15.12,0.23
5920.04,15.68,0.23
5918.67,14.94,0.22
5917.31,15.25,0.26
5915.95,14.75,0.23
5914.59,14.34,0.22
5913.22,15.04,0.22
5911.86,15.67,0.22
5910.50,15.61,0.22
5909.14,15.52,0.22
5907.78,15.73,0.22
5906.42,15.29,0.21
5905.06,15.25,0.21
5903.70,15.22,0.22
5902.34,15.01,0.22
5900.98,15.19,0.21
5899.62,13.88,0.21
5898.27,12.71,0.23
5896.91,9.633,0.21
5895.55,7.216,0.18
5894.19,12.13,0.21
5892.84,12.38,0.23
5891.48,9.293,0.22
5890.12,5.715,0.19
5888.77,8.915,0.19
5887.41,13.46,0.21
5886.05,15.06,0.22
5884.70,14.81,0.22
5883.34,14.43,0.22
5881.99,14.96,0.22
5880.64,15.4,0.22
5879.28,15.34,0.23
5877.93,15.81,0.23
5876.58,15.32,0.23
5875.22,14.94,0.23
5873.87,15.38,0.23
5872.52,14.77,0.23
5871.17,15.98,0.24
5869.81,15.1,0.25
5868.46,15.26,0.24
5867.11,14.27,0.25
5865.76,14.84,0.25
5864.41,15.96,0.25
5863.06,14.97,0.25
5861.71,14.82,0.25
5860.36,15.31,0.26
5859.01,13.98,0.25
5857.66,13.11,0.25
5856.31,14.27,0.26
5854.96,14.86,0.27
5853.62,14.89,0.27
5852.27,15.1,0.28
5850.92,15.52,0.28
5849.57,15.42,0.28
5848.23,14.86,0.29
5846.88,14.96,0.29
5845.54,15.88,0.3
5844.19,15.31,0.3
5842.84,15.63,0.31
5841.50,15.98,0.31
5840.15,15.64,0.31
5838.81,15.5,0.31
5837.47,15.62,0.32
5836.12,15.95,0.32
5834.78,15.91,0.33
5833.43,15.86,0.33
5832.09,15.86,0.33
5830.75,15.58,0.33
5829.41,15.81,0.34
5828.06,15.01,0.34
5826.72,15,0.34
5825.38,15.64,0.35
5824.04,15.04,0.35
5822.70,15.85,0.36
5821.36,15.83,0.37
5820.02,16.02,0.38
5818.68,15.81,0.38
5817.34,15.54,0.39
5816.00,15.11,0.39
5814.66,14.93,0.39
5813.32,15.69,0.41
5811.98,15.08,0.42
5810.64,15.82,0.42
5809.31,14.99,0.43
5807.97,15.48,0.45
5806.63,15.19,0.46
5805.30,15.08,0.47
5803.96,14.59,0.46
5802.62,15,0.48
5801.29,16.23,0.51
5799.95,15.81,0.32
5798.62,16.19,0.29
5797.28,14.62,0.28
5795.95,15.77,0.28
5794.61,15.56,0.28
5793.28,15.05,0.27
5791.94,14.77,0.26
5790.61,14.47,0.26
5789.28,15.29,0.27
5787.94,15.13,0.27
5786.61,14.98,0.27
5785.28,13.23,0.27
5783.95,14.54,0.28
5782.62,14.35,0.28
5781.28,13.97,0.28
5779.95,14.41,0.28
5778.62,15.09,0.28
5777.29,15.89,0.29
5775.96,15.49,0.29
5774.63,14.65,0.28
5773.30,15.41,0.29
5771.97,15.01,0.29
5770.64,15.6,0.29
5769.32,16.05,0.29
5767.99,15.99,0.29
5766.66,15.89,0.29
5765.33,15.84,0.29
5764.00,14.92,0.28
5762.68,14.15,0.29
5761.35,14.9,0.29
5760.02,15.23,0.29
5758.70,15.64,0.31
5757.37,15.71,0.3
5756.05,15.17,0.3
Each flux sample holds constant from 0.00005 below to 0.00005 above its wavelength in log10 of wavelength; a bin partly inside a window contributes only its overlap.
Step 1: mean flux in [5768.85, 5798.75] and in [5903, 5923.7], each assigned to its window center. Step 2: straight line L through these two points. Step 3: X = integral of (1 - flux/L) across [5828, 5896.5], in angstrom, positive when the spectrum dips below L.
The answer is 3.1 angstrom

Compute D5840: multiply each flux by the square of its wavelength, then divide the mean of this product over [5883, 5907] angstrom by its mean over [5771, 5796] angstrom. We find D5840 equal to 0.87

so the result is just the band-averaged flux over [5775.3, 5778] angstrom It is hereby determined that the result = 15.7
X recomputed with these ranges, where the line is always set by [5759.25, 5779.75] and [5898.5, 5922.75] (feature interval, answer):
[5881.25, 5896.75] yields 3.6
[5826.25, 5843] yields -0.5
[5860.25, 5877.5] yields 0.0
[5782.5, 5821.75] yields 0.2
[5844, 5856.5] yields 0.1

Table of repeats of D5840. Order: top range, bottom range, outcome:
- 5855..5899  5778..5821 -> 0.92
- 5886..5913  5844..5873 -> 0.88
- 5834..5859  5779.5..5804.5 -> 1.04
